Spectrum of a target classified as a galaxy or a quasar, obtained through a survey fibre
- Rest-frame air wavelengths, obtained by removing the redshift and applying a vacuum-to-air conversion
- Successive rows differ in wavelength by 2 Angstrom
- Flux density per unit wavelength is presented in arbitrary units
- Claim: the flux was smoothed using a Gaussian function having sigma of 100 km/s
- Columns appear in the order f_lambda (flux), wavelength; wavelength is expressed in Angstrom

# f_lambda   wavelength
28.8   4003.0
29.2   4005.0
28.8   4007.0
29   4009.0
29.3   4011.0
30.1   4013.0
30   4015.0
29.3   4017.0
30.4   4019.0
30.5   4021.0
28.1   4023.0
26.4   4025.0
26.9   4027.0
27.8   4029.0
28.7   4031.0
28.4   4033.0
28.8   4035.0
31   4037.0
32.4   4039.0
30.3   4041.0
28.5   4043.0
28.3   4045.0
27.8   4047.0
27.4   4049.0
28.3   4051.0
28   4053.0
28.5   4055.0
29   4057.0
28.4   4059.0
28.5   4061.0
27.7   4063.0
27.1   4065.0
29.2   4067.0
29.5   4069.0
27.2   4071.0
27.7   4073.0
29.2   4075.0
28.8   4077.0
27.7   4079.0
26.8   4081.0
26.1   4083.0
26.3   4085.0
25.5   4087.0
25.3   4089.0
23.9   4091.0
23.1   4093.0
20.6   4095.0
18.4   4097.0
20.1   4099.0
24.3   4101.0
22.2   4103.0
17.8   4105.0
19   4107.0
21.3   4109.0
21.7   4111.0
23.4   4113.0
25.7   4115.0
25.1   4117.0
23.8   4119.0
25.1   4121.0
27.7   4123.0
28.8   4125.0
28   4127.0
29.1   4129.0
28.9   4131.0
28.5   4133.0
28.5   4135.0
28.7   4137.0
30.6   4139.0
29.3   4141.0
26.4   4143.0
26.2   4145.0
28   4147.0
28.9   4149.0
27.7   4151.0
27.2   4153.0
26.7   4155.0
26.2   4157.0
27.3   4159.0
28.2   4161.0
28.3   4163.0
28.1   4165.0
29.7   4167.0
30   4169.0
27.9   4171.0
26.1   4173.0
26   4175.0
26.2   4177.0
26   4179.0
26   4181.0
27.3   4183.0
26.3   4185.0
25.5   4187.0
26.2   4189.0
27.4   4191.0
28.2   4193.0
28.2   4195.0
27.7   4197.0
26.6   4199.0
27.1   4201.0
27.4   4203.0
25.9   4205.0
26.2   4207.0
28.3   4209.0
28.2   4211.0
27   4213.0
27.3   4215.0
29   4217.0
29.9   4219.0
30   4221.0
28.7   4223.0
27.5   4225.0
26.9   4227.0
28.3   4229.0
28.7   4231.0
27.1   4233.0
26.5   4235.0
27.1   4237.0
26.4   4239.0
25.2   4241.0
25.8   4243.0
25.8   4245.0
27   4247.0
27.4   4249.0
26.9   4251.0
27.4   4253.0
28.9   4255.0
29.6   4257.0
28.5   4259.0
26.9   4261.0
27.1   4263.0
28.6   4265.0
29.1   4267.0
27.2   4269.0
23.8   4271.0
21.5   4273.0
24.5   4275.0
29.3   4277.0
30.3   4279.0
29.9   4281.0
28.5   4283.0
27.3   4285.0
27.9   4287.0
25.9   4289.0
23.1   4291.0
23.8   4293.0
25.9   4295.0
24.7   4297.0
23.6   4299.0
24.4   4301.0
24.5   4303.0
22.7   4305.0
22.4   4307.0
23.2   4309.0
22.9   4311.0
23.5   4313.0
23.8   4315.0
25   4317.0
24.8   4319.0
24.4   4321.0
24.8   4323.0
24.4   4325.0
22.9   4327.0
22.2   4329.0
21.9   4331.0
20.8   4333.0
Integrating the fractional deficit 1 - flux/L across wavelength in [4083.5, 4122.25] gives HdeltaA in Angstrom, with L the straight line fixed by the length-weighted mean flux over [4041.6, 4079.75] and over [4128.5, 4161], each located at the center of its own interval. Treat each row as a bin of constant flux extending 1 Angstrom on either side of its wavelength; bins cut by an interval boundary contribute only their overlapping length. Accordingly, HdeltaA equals 7.3 Angstrom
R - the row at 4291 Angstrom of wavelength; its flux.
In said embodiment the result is 23.1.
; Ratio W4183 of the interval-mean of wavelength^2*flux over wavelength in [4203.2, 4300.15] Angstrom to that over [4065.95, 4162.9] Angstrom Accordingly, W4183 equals 1.11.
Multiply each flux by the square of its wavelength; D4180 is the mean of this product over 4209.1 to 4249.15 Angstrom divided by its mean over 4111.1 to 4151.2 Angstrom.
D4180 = 1.1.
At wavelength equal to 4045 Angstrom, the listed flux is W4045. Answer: 28.3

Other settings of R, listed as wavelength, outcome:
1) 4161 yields 28.2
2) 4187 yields 25.5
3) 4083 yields 26.1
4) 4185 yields 26.3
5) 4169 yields 30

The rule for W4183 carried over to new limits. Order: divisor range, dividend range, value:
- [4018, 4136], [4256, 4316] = 1.07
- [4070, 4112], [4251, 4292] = 1.24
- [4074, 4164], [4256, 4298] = 1.12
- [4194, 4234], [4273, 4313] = 0.95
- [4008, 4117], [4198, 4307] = 1.10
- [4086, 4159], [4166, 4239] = 1.12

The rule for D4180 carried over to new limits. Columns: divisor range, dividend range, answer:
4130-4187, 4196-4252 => 1.02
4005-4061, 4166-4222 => 1.03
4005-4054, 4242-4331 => 1.00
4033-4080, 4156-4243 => 1.02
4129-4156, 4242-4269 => 1.03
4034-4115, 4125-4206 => 1.10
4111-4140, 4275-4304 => 1.05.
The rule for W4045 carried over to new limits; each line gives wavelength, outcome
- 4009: 29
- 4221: 30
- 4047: 27.8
